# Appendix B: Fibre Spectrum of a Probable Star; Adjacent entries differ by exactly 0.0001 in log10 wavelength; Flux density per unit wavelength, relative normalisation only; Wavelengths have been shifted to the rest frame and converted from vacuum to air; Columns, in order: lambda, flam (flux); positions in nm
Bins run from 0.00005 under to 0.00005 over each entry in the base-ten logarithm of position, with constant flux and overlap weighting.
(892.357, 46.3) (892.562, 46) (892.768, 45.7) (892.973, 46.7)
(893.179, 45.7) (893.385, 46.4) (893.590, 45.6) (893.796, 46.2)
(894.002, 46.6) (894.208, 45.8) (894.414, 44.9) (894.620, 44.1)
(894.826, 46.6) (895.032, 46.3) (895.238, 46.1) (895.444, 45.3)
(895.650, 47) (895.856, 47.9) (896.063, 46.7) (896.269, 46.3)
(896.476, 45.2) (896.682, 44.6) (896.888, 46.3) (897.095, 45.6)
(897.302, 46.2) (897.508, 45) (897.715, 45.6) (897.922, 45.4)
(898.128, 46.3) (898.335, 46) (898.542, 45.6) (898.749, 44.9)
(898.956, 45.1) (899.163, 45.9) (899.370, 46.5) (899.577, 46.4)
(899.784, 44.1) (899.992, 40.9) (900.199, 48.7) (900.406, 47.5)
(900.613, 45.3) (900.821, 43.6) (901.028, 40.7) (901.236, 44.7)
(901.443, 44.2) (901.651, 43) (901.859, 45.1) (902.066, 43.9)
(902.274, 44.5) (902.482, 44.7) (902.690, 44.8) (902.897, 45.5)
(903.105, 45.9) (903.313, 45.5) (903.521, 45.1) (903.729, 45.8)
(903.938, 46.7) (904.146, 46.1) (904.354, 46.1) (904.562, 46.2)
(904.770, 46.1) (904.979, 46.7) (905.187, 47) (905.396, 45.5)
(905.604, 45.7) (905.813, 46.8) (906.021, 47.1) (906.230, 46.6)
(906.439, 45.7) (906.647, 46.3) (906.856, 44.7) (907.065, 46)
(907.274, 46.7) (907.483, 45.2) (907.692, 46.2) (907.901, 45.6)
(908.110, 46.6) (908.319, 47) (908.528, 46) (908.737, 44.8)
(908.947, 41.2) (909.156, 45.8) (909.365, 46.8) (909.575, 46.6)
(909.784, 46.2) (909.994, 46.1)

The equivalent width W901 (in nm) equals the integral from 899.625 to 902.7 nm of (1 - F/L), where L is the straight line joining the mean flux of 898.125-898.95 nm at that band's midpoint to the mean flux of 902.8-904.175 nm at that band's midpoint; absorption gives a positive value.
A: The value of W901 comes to 0.08 nm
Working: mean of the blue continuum 45.5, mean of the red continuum 45.8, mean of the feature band 44.4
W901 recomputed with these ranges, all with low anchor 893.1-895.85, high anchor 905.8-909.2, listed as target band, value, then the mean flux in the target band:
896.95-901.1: 0.05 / 45.3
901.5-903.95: 0.05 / 44.9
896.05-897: 0.00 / 45.7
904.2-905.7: -0.01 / 46.2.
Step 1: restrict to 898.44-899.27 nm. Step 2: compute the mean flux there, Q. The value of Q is 45.4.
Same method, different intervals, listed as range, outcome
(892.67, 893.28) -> 46.1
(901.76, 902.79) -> 44.6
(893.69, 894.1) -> 46.3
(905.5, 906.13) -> 46.5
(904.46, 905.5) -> 46.3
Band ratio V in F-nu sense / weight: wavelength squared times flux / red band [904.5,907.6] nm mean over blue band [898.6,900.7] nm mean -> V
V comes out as 1.0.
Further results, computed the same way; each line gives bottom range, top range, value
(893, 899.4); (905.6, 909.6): 1.03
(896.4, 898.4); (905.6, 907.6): 1.03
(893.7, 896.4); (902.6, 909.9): 1.02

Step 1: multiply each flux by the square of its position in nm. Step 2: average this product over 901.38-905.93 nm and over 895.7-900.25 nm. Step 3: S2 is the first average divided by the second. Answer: 1.0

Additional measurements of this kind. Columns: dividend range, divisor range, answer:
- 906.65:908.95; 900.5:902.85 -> 1.05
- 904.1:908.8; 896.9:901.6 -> 1.04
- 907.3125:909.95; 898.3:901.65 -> 1.04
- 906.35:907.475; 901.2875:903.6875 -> 1.03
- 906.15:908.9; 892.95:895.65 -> 1.03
